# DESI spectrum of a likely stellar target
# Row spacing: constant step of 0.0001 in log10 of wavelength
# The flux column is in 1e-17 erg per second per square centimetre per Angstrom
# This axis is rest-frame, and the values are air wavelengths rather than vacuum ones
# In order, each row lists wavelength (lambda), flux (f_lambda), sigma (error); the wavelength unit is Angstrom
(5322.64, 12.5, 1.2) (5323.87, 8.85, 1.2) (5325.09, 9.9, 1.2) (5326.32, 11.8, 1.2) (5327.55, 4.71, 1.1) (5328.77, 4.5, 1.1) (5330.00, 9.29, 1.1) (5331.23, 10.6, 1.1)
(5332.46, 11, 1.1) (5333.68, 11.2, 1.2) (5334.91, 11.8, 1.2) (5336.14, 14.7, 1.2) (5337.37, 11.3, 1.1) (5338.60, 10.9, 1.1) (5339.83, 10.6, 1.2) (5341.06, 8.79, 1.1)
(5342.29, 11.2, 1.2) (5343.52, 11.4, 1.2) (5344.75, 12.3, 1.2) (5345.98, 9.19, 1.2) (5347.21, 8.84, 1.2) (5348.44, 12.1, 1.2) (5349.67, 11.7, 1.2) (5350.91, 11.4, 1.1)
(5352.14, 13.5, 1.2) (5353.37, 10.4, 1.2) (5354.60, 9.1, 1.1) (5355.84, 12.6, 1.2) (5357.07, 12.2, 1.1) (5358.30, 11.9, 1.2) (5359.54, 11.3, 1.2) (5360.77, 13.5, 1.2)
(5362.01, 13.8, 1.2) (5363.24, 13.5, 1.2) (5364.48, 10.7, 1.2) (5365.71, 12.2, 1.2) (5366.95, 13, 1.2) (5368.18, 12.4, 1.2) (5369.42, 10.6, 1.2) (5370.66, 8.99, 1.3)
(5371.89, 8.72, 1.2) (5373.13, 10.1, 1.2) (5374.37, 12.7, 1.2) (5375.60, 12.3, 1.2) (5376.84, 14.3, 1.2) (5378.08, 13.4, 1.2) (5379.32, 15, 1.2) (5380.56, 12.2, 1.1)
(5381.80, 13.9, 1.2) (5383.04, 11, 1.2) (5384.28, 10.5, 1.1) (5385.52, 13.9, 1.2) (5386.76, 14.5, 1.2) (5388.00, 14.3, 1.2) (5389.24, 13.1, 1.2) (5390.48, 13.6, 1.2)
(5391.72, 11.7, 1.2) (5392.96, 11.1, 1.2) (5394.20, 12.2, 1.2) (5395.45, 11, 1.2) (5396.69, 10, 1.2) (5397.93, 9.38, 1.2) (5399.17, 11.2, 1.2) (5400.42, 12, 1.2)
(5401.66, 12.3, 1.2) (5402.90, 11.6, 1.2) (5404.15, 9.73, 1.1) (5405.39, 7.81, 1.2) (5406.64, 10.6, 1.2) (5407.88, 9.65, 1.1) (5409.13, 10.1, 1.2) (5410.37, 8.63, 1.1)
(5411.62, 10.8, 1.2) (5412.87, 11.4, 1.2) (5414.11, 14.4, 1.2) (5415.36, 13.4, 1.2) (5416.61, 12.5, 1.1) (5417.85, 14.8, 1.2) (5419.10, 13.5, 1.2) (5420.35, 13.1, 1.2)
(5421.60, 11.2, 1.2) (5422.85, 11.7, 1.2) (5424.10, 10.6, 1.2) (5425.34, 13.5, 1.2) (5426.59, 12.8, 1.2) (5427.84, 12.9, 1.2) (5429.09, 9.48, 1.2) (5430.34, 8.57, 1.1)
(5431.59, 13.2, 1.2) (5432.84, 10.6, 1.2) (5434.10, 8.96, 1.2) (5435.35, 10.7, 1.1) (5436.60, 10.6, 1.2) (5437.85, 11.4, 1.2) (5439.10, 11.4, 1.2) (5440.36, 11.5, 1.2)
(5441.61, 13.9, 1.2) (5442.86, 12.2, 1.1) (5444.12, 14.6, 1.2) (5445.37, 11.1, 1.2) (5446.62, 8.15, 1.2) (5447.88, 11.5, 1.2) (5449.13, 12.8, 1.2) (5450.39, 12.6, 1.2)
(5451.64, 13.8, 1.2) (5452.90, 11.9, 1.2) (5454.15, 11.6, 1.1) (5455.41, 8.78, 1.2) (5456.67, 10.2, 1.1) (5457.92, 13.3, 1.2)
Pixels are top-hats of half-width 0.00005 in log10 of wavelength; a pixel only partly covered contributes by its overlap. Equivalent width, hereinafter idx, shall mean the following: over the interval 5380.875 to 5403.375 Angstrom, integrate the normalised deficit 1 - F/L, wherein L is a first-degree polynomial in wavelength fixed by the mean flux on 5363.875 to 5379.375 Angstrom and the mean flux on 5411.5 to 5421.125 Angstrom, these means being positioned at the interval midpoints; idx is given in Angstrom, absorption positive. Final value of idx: 0.5 Angstrom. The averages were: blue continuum 11.8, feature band 12.1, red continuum 13.1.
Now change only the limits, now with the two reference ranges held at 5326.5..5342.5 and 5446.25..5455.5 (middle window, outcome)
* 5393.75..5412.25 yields 0.9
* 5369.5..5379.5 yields -1.1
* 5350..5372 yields -2.8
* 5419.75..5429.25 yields -0.6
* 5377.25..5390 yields -2.9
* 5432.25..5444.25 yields 0.0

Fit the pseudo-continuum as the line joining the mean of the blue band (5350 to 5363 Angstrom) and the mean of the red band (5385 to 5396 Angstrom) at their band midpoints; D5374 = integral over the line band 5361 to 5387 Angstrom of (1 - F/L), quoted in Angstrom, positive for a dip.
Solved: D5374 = 0.4 Angstrom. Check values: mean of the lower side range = 12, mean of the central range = 12.3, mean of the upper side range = 12.8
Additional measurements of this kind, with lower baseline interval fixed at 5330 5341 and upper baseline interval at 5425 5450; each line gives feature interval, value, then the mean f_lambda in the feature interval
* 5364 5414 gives -1.0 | 11.6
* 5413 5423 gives -1.4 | 13.1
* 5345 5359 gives 0.1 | 11.2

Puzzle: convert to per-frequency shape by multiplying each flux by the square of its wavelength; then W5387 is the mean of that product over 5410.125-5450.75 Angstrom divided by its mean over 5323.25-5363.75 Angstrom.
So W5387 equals 1.12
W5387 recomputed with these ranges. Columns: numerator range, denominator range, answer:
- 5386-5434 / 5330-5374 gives 1.05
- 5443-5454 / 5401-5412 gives 1.21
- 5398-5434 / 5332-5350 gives 1.06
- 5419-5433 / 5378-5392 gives 0.91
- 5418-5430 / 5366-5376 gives 1.11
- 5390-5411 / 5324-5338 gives 1.10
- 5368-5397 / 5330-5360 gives 1.10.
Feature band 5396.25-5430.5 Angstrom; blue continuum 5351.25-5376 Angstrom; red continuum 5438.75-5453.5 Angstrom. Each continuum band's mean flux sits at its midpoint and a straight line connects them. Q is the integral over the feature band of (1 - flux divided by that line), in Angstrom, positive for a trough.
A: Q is 1.60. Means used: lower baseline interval 11.7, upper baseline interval 12.1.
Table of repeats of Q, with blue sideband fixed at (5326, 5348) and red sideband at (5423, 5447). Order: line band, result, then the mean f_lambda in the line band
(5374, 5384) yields -2.13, 13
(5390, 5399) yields -0.26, 11.2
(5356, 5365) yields -1.65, 12.4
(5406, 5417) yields -0.11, 11.2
